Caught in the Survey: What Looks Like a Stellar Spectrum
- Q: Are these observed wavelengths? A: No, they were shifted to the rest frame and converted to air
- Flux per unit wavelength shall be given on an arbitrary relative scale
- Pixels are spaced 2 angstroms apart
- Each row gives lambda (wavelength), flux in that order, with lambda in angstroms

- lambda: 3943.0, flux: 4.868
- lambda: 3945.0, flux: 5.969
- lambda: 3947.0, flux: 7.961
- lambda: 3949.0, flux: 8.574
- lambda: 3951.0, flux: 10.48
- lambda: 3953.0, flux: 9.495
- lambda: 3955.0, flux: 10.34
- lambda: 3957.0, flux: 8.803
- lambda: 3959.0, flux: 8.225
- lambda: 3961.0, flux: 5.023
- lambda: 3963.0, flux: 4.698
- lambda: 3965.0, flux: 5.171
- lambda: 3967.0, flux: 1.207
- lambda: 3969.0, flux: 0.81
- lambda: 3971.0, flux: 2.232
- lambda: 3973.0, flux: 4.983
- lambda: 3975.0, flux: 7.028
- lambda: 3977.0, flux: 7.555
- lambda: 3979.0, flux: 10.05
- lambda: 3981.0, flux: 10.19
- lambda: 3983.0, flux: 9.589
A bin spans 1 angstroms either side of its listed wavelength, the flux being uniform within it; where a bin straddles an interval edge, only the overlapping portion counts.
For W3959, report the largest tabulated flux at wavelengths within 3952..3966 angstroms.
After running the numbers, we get 10.34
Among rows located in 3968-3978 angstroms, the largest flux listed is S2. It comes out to 7.555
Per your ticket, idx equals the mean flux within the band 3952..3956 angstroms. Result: 9.92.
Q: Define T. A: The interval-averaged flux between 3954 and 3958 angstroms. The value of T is 9.57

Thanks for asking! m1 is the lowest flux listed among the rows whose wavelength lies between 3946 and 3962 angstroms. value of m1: 5.023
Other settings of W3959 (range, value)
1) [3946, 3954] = 10.48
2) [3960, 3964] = 5.023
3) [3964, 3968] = 5.171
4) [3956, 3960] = 8.803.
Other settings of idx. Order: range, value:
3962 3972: 2.82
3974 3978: 7.29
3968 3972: 1.52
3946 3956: 9.37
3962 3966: 4.93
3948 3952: 9.53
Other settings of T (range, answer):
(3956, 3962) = 7.35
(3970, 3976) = 4.75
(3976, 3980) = 8.8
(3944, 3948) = 6.96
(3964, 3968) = 3.19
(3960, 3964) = 4.86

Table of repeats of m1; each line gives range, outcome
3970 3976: 2.232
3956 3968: 1.207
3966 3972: 0.81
